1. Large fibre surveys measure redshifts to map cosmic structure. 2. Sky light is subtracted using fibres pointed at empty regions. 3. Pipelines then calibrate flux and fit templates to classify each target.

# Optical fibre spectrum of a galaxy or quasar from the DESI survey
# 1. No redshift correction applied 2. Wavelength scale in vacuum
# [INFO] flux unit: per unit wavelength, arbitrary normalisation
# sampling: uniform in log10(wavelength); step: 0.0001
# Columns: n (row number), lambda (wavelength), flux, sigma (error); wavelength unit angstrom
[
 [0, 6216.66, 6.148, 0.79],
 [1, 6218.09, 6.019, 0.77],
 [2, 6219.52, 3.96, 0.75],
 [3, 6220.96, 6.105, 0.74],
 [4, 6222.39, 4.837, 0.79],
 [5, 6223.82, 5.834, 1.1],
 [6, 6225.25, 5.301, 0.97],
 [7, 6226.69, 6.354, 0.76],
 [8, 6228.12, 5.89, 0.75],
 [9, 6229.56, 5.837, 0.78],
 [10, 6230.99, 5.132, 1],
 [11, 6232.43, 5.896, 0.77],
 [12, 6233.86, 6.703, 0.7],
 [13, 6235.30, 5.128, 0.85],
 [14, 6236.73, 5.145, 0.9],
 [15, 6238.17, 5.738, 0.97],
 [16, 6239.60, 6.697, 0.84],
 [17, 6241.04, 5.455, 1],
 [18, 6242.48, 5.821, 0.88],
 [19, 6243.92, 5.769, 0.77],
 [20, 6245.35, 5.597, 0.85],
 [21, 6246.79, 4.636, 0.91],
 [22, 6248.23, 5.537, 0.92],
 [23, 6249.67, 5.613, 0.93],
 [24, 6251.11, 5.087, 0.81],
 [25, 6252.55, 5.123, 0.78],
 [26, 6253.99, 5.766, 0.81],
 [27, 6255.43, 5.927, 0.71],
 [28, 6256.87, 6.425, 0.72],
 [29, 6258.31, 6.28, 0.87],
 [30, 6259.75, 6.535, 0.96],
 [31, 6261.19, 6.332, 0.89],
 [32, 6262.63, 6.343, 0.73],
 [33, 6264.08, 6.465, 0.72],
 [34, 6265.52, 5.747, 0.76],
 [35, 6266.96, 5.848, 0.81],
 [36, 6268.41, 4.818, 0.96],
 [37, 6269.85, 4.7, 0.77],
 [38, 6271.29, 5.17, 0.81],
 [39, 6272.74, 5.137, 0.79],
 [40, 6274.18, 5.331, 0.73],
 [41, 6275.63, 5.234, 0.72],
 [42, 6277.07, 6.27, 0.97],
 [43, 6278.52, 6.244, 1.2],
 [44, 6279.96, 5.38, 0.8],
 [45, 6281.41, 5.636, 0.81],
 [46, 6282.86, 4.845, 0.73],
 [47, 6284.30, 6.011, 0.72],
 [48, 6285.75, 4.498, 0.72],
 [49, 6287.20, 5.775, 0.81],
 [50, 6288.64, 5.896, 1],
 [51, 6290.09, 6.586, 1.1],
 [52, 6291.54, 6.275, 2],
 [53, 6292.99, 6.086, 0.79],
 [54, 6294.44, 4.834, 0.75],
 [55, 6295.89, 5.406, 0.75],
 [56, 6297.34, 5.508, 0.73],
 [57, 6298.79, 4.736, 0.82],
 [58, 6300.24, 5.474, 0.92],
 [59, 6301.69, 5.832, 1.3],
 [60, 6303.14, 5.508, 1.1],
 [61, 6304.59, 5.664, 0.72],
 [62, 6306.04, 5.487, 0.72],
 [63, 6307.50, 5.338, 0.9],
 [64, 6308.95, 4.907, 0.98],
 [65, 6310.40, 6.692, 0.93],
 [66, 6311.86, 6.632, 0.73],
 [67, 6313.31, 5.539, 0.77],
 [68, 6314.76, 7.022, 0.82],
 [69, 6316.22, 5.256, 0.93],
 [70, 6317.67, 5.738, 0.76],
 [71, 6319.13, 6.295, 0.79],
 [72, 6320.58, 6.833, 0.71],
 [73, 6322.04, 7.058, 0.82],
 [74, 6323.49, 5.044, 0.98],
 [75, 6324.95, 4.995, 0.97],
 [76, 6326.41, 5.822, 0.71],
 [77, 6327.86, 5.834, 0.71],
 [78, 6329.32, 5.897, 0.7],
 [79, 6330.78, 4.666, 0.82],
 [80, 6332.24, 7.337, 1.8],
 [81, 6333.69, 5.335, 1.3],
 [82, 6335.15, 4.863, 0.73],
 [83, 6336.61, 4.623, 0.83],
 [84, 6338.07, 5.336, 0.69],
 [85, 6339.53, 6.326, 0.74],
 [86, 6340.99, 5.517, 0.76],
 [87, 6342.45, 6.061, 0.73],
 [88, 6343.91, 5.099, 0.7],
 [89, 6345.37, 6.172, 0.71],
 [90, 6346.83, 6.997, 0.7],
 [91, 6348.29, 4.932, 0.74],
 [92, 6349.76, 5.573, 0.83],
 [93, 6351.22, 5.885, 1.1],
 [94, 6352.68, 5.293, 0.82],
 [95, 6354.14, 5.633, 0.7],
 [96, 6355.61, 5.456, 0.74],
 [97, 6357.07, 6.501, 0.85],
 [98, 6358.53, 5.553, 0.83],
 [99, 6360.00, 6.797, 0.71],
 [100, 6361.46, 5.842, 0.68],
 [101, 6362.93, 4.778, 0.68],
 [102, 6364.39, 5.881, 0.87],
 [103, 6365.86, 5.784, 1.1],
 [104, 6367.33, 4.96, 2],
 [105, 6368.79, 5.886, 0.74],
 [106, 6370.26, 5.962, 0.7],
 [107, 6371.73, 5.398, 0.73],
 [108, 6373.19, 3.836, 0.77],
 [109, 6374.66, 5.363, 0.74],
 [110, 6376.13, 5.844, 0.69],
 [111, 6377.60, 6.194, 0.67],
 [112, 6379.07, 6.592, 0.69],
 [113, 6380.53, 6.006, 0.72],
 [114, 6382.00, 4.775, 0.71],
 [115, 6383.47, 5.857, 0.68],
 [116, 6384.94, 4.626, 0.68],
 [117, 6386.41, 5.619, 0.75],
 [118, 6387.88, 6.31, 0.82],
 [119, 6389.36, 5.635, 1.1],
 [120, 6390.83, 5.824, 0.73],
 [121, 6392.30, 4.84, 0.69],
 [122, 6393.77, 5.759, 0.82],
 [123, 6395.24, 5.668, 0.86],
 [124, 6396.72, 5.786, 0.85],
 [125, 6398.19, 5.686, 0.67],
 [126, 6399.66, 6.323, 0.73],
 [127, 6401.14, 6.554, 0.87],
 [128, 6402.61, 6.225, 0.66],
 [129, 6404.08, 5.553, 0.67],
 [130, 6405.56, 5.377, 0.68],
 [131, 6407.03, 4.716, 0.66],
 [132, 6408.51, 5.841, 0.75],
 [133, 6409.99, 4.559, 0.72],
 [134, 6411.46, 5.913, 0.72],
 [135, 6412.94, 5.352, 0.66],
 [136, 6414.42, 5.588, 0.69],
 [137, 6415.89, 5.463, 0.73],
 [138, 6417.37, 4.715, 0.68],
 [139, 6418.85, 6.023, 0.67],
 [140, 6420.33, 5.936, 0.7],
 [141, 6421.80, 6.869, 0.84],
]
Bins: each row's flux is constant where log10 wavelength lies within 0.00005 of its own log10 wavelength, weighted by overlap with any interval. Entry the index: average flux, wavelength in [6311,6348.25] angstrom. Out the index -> 5.84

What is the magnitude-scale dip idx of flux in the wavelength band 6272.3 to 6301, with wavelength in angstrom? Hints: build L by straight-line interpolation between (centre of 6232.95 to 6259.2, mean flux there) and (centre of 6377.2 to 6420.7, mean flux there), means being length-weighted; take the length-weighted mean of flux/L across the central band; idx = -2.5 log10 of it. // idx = 0.02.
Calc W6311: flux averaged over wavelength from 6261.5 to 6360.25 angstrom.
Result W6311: 5.7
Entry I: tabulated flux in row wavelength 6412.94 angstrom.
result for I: 5.352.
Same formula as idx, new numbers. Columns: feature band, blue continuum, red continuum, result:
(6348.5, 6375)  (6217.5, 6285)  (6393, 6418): 0.01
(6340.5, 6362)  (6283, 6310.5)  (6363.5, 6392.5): -0.05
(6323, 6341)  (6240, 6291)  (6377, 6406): 0.04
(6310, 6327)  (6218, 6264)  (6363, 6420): -0.08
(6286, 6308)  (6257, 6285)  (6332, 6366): 0.02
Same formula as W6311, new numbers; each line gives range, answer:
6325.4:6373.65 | 5.64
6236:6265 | 5.81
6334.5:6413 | 5.63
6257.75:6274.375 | 5.73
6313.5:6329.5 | 5.97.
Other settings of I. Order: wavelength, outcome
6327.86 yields 5.834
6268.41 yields 4.818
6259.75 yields 6.535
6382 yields 4.775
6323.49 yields 5.044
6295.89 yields 5.406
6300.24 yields 5.474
